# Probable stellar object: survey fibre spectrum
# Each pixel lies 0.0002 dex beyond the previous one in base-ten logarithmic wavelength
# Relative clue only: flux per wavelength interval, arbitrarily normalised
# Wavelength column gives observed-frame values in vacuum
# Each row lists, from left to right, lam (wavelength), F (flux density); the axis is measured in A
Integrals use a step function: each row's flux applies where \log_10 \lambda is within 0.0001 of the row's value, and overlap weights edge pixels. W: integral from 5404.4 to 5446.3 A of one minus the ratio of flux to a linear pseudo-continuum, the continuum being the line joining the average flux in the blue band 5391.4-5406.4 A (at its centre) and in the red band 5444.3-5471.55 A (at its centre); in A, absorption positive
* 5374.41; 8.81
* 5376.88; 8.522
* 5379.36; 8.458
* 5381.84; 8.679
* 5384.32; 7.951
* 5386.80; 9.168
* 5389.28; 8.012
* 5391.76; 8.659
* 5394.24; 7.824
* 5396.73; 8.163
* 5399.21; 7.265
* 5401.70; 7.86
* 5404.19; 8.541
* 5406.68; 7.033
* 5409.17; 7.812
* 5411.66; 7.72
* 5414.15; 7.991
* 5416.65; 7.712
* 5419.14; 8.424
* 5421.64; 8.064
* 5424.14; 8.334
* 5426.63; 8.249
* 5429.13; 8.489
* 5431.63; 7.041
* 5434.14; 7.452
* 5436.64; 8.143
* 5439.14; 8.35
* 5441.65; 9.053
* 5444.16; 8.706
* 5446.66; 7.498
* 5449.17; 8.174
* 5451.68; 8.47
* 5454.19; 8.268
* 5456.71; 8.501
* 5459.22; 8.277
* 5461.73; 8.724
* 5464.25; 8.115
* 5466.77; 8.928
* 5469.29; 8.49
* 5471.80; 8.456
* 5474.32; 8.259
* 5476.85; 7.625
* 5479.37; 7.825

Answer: 0.5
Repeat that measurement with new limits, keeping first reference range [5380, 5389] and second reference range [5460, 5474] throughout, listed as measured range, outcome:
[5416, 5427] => 0.5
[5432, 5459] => 0.9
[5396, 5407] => 0.9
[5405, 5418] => 1.3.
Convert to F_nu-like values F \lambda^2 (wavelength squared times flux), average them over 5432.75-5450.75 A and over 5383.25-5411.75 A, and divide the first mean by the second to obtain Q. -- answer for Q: 1.04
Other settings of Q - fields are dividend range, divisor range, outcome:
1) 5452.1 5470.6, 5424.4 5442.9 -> 1.05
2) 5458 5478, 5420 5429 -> 1.03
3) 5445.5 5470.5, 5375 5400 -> 1.03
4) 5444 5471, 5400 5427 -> 1.07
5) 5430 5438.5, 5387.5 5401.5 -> 0.97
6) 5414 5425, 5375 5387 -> 0.97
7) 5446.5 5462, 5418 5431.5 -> 1.02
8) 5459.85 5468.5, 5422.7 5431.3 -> 1.06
